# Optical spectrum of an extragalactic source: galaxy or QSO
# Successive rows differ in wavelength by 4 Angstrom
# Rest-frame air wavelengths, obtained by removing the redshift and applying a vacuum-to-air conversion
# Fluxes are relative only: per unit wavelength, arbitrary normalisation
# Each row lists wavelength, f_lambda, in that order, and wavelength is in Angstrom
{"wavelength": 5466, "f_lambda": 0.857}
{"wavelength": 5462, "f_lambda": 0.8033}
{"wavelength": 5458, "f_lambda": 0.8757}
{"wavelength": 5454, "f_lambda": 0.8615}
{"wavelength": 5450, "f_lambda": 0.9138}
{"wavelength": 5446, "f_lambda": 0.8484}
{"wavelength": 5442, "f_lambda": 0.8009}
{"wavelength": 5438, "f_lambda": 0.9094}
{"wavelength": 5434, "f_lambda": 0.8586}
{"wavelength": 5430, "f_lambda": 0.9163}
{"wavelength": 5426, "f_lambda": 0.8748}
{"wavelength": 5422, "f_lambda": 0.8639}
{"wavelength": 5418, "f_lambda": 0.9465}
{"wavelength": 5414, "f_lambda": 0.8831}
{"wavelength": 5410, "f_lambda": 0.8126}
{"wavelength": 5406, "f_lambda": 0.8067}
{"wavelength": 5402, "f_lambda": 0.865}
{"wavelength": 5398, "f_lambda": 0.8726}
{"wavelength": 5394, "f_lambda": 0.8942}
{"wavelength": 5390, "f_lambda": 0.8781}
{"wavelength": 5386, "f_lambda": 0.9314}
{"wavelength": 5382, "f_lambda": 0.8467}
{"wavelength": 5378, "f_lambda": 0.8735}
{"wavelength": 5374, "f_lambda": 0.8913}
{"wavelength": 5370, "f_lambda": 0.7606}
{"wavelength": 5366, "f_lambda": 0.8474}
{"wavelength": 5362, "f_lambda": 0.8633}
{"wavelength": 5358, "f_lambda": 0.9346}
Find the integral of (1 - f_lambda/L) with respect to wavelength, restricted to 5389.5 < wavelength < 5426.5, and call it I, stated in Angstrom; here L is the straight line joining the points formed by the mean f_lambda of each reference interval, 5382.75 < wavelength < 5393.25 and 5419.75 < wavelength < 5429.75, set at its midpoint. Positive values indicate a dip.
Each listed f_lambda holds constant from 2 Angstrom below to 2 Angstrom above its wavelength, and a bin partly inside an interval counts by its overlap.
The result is 0.8 Angstrom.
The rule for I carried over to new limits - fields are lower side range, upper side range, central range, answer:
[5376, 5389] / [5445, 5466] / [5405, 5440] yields -0.2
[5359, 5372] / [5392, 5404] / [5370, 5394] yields -0.5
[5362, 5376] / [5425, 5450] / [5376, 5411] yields -0.7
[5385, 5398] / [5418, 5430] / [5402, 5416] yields 0.8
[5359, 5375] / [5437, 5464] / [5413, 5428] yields -0.7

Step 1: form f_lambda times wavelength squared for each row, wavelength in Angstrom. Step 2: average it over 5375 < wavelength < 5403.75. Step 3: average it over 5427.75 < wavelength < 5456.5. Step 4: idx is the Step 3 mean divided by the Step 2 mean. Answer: 1.01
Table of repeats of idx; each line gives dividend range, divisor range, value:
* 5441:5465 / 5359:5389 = 1.02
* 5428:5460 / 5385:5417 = 1.02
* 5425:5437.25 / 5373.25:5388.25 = 1.02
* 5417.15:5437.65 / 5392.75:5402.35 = 1.03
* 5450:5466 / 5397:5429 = 1.00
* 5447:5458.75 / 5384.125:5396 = 1.00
